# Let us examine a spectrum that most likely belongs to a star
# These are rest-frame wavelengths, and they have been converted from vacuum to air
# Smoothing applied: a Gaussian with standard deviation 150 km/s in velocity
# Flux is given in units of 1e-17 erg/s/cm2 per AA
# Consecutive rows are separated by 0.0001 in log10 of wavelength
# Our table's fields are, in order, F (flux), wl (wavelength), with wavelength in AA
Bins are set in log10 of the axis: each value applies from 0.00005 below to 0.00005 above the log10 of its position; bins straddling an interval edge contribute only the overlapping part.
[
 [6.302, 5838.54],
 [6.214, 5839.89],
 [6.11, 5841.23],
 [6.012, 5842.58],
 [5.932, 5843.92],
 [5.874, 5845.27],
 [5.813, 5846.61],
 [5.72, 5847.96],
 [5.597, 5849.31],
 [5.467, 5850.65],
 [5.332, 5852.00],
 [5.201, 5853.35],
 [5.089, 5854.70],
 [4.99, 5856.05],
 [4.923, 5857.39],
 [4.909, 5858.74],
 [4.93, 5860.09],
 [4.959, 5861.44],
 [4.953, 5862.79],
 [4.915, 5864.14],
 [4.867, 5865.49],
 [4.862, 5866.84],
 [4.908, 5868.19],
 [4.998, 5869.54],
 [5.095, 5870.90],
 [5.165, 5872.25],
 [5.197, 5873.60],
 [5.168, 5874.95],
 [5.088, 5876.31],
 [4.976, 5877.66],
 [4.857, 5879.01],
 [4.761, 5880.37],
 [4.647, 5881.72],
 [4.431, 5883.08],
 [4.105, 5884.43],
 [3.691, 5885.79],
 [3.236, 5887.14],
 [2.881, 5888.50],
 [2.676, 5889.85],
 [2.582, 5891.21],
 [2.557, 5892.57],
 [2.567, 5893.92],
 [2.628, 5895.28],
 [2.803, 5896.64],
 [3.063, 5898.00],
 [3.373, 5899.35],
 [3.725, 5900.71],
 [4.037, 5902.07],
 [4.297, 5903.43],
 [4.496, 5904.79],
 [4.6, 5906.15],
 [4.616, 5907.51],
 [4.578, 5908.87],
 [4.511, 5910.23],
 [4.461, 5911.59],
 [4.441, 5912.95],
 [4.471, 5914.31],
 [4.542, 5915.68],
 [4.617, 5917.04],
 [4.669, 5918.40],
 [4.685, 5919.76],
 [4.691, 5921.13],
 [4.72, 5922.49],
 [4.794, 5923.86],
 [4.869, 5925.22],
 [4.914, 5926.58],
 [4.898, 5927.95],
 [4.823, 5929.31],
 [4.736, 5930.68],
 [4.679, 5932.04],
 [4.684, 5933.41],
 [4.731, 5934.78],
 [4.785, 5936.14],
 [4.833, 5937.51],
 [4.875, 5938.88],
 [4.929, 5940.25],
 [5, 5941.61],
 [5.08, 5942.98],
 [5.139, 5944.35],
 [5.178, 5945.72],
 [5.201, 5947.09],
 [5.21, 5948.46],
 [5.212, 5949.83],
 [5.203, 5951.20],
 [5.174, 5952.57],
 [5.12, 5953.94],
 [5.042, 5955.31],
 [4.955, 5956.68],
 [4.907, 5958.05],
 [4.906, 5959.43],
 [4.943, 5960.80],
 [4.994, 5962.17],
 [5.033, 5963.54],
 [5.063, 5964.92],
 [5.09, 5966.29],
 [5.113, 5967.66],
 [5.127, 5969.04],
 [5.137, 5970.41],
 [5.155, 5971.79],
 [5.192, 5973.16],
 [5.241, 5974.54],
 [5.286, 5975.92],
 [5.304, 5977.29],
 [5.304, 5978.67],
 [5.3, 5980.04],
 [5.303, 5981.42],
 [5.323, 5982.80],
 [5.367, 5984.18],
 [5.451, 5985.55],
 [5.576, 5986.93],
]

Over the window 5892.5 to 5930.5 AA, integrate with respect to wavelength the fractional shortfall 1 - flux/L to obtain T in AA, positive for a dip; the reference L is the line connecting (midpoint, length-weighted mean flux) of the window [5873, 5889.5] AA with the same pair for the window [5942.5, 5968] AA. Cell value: 3.7 AA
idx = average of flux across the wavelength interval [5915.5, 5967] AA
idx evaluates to 4.92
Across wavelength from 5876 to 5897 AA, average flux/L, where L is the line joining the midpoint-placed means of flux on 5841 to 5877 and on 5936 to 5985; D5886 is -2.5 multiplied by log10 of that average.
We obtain 0.39 mag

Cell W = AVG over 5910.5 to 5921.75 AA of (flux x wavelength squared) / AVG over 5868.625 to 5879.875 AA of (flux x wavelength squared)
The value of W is 0.9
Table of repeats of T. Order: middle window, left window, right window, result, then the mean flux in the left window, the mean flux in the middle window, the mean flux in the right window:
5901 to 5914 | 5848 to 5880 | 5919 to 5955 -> 1.46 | 5.07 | 4.43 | 4.93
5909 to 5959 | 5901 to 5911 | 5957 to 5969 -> -1.50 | 4.42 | 4.85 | 5.01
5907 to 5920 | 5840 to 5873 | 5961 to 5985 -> 1.71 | 5.29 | 4.56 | 5.19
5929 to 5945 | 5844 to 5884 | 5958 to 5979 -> 0.79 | 5.1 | 4.86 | 5.11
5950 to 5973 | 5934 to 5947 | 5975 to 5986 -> 0.38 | 4.96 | 5.07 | 5.33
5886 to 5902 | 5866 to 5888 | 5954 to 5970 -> 5.96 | 4.68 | 2.98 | 5.02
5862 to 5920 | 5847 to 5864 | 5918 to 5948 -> 9.32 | 5.17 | 4.23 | 4.86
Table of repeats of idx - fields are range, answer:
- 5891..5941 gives 4.3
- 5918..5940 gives 4.78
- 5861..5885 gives 4.89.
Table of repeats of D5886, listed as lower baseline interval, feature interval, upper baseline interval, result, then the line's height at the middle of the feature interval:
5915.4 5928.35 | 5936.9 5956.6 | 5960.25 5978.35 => -0.03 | 4.95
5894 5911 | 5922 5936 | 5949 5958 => -0.07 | 4.5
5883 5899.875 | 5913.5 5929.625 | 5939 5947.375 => -0.12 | 4.24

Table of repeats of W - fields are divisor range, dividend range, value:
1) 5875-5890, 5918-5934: 1.15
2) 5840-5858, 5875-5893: 0.72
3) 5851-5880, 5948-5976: 1.05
